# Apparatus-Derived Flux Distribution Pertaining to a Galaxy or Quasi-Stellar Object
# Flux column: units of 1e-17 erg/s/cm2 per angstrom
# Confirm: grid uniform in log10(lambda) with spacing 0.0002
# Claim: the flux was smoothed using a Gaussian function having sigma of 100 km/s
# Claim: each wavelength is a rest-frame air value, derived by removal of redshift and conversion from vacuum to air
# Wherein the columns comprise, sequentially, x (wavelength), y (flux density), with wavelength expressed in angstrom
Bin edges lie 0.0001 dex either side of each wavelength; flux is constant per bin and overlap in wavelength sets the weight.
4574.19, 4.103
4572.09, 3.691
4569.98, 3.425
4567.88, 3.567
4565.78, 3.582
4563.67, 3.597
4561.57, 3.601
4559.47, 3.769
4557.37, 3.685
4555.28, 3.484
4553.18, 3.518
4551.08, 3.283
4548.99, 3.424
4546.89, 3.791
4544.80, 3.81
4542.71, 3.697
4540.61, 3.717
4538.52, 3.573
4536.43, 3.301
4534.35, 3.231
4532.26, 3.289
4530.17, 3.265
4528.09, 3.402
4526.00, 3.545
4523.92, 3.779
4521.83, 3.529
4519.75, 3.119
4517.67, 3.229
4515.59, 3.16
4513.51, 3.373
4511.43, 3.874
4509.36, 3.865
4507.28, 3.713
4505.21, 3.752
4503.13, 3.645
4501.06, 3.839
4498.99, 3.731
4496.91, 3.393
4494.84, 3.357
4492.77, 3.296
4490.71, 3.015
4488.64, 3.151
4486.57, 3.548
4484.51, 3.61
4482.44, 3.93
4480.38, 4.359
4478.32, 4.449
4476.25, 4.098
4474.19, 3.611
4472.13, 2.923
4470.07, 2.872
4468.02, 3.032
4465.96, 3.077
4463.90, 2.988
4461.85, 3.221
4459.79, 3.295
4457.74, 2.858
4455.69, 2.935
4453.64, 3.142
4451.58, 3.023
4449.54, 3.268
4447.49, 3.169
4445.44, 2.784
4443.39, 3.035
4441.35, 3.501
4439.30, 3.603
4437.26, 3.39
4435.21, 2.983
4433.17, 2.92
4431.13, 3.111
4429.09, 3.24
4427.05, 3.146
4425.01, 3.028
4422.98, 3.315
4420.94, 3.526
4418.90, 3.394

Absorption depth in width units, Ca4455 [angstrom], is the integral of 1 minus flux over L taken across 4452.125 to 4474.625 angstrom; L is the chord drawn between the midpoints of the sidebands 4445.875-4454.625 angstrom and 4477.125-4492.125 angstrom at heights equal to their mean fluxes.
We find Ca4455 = 1.9 angstrom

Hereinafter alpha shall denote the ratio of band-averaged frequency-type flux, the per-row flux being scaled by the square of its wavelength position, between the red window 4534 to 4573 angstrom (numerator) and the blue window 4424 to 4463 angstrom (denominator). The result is 1.19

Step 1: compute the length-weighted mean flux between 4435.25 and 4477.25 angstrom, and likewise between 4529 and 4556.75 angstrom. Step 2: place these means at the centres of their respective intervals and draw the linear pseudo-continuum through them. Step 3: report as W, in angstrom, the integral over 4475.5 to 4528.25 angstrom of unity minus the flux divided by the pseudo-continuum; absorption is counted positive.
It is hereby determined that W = -4.1 angstrom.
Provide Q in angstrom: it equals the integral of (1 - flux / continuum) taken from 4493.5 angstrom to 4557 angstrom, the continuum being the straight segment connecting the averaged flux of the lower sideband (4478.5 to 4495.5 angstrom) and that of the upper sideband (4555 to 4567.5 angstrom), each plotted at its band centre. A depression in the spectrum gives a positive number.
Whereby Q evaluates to 1.5 angstrom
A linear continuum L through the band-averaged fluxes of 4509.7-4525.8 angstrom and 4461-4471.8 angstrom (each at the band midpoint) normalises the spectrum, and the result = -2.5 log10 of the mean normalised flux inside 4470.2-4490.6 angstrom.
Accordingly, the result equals -0.167 mag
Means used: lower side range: 3.03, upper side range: 3.46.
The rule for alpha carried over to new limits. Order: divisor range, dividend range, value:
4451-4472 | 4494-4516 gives 1.22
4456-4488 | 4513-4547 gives 1.03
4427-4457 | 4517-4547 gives 1.15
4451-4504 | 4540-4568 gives 1.10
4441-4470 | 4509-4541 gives 1.15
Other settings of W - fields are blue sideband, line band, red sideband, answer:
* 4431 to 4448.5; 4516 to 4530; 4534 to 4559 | 0.2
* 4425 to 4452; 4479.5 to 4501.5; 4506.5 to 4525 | -1.0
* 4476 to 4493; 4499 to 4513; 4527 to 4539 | -0.8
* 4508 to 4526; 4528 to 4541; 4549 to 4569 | 0.5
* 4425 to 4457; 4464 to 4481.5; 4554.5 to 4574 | -1.4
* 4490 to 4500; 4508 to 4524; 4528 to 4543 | -0.4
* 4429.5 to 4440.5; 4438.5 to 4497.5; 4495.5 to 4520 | 0.8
